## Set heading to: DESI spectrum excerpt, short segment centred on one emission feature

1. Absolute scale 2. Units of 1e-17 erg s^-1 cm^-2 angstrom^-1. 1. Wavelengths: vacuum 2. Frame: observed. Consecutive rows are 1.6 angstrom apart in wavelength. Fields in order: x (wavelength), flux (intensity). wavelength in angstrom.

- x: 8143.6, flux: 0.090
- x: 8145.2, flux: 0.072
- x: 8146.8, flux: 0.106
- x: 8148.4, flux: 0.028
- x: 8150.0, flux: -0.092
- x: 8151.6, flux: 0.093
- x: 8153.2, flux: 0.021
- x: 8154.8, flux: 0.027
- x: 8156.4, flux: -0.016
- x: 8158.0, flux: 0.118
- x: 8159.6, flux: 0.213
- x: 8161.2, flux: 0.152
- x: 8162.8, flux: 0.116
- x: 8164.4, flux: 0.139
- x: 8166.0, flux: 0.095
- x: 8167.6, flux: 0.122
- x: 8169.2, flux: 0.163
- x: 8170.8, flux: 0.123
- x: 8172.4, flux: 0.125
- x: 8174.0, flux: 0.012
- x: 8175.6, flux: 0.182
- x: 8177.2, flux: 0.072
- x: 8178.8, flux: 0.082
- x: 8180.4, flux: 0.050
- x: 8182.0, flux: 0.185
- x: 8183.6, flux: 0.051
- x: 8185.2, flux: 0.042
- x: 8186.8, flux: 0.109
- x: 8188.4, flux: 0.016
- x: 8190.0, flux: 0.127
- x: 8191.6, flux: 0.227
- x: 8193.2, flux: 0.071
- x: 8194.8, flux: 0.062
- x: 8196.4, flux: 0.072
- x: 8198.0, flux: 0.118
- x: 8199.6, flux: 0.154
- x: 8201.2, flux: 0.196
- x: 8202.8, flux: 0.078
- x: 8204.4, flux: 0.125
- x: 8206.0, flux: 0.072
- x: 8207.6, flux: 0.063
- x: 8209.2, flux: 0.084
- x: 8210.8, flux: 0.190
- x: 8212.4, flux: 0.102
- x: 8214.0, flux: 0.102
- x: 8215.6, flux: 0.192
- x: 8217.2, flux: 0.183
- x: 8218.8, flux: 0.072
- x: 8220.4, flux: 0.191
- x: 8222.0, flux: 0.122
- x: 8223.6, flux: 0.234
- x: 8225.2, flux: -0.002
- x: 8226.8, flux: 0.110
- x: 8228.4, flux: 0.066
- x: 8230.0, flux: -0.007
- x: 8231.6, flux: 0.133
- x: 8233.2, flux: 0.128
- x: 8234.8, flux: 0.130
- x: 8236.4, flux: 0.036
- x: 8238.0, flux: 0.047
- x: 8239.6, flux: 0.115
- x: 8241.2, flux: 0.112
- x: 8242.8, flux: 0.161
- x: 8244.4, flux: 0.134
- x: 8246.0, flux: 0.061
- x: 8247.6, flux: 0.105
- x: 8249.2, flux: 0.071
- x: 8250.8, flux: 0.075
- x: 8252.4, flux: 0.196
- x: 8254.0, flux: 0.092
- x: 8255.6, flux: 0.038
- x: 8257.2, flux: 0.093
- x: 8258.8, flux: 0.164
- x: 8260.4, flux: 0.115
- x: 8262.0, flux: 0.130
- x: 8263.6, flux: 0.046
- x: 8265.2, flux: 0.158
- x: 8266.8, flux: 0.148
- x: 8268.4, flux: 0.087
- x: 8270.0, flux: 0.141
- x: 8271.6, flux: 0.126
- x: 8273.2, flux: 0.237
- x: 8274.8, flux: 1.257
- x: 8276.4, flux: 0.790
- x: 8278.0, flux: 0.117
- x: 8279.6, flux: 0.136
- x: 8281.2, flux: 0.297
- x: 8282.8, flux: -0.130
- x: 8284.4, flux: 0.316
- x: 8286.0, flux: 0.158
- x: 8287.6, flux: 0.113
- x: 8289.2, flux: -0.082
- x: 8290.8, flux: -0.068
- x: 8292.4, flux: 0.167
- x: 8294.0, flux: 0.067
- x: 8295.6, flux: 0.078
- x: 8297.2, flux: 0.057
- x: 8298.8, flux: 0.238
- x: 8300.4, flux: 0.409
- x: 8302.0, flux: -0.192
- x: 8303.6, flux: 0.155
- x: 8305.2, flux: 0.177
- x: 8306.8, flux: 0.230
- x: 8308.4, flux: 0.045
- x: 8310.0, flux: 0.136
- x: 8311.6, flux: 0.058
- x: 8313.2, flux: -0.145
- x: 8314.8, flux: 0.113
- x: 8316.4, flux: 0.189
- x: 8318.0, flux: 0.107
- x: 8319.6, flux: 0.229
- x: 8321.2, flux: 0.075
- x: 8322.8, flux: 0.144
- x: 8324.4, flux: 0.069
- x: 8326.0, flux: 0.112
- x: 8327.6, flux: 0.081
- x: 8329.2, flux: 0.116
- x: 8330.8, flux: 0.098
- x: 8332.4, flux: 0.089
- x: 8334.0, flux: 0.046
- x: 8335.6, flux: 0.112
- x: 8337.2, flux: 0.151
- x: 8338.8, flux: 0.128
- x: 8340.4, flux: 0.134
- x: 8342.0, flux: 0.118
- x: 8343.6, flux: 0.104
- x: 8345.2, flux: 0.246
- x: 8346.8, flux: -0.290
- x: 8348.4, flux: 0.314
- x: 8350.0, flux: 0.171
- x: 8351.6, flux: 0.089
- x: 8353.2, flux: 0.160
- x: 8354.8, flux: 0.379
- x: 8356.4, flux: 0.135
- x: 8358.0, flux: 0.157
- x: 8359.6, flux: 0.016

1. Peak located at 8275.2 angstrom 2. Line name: H-alpha 6563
